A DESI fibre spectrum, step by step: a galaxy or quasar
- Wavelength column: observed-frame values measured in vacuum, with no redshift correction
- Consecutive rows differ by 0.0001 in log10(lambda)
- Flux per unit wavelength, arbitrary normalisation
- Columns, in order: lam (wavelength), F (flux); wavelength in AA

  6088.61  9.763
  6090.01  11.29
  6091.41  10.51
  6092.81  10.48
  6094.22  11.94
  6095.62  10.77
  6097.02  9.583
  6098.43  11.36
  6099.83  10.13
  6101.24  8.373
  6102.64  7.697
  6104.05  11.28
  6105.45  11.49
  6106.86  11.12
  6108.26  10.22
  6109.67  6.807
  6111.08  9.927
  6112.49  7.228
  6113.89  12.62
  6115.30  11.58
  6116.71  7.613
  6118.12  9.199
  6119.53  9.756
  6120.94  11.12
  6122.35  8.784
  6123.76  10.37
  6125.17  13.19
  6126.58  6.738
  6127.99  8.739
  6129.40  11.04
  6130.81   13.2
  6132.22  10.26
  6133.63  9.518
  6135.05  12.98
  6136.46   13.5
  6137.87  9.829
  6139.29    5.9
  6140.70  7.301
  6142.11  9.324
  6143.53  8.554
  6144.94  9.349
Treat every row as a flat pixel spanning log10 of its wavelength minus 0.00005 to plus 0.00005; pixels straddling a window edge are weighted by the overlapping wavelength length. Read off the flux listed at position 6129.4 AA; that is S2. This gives 11.04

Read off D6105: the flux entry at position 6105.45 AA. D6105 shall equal 11.49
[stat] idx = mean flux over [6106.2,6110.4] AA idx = 9.37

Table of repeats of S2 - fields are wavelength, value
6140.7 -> 7.301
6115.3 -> 11.58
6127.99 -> 8.739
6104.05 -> 11.28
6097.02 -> 9.583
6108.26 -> 10.22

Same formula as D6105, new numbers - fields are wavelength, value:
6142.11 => 9.324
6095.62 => 10.77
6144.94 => 9.349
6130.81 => 13.2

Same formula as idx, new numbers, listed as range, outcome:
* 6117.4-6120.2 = 9.46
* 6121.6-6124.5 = 9.64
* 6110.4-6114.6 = 9.93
